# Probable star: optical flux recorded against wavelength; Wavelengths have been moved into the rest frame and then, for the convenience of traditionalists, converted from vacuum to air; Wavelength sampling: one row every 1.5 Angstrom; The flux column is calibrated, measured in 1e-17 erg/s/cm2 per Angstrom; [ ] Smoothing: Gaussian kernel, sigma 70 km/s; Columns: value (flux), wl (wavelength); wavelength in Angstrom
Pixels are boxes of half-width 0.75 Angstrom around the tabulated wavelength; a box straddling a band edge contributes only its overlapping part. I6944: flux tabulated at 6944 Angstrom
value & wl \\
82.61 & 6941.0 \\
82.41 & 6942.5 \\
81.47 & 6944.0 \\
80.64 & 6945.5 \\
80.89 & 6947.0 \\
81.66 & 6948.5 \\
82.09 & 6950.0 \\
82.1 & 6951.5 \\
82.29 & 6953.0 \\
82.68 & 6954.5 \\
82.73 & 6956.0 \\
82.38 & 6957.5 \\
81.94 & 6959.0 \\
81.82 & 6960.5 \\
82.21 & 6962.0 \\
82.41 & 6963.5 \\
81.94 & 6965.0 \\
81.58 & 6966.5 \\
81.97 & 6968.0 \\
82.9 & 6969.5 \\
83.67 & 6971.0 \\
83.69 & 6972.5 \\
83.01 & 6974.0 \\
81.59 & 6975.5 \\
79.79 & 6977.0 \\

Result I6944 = 81.47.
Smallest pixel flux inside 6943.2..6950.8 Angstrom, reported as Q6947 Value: 80.64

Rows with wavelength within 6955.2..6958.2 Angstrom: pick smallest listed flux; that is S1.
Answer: 82.38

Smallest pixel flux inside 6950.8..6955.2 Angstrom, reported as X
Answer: 82.1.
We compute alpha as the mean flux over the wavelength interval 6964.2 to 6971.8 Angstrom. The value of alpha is 82.4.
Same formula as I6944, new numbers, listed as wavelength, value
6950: 82.09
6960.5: 81.82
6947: 80.89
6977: 79.79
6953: 82.29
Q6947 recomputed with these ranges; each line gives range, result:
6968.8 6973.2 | 82.9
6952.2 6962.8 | 81.82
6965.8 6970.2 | 81.58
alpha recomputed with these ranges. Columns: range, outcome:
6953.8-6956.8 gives 82.7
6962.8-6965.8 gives 82.2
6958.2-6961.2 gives 81.9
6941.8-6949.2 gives 81.4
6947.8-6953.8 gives 82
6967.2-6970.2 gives 82.4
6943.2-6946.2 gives 81.1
